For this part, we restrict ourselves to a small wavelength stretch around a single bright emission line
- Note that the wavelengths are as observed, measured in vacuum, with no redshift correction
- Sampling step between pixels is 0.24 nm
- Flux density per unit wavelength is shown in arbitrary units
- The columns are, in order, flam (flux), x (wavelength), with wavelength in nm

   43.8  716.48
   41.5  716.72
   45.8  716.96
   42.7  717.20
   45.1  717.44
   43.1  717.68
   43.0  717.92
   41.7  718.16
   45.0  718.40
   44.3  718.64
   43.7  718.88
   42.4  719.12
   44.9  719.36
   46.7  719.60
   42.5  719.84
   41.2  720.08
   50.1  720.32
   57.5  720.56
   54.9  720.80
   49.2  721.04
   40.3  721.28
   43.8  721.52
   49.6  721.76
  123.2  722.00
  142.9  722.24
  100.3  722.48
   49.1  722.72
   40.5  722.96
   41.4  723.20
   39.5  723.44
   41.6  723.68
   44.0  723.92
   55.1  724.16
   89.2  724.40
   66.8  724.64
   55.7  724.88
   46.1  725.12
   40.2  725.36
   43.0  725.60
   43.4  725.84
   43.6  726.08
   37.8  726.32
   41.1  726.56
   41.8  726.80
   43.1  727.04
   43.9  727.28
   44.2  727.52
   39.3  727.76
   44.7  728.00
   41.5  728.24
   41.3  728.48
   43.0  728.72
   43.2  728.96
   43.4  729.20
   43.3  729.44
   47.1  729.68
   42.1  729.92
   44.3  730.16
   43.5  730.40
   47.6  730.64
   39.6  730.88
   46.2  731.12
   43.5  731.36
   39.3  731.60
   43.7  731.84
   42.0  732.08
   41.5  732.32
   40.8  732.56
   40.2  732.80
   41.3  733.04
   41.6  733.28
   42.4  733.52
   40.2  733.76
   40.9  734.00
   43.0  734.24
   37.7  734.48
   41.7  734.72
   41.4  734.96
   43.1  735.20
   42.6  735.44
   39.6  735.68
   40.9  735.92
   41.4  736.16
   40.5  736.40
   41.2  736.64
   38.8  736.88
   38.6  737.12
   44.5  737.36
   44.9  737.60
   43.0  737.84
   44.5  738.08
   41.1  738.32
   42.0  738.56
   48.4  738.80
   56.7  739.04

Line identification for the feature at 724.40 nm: [N II] 6583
